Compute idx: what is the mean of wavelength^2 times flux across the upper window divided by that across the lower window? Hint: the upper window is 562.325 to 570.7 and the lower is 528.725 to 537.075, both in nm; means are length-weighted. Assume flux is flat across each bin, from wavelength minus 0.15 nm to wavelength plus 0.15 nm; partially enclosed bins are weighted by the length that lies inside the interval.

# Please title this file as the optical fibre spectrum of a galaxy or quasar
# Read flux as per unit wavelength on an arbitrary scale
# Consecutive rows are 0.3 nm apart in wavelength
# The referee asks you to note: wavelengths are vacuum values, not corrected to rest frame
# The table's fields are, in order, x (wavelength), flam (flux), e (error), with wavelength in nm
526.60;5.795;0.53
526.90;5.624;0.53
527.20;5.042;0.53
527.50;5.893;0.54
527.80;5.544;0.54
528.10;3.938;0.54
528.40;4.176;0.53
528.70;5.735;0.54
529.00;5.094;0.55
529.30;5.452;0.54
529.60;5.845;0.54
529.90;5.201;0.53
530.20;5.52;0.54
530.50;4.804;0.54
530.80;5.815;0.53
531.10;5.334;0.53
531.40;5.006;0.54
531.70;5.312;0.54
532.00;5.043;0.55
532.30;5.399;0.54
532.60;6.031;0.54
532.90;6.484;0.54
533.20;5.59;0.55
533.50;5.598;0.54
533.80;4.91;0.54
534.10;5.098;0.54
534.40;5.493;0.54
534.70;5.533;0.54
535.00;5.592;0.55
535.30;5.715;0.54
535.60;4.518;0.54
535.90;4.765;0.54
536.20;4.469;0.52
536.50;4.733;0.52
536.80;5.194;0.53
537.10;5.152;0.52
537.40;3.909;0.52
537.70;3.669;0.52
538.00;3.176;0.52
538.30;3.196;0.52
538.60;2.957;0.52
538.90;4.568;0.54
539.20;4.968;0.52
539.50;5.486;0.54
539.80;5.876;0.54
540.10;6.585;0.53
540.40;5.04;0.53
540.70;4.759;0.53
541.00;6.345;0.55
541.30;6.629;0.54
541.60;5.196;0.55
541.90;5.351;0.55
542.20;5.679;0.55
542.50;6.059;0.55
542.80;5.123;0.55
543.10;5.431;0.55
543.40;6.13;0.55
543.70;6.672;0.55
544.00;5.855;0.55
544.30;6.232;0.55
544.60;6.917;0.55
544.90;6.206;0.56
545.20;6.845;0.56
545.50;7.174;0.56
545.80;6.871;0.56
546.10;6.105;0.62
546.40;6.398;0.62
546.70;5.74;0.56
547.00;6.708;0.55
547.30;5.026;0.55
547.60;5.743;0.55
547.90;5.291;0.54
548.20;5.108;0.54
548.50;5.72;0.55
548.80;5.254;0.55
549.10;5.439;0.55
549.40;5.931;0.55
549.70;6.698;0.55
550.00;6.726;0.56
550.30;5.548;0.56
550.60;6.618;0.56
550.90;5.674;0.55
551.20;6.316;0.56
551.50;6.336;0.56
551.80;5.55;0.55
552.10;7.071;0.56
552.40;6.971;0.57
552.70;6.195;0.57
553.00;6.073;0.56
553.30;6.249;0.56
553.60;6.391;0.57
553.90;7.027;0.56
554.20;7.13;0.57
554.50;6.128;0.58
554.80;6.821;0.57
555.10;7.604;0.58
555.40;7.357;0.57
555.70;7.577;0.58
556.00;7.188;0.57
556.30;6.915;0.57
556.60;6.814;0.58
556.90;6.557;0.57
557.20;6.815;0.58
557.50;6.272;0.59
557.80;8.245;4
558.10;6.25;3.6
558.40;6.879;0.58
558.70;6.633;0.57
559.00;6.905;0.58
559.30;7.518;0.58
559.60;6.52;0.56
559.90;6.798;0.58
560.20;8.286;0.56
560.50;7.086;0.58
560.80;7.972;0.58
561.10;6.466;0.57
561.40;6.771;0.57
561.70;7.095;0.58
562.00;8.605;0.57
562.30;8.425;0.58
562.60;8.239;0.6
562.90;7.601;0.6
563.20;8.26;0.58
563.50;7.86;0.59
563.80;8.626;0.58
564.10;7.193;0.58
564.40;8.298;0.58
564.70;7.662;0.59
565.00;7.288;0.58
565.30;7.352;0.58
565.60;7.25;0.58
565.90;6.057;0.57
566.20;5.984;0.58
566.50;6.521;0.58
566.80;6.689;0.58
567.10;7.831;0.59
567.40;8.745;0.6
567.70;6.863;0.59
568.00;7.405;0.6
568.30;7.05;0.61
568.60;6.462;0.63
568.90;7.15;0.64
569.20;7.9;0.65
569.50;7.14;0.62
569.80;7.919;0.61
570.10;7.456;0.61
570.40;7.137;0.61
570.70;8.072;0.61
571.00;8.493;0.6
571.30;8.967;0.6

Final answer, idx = 1.6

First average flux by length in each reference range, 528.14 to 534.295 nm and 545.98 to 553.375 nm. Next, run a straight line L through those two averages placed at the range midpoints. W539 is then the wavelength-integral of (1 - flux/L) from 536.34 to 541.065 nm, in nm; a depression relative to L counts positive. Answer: 0.78 nm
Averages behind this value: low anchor 5.35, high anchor 6.02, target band 4.7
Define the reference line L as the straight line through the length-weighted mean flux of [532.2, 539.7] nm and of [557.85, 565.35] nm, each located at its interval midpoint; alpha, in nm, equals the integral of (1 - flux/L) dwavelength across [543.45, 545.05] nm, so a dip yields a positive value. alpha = -0.18 nm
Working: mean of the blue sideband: 4.89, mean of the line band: 6.36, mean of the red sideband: 7.48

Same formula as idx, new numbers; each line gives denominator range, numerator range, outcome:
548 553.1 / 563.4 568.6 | 1.27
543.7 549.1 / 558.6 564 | 1.31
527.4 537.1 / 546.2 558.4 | 1.31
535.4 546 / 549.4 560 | 1.31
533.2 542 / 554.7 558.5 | 1.51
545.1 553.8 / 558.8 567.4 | 1.27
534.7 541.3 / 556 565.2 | 1.65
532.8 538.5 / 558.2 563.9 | 1.69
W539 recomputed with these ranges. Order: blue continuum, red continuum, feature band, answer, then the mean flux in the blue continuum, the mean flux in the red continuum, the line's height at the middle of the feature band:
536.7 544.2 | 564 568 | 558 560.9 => -0.17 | 5.17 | 7.22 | 6.69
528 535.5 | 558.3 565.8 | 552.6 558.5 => 0.18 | 5.35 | 7.5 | 7.04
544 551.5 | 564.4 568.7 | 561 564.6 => -0.46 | 6.1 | 7.13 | 6.93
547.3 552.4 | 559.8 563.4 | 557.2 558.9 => 0.07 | 5.94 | 7.65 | 7.13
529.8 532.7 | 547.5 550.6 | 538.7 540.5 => 0.06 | 5.34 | 5.79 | 5.55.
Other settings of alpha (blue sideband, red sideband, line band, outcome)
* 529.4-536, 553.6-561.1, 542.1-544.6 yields 0.058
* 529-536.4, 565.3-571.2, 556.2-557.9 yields -0.057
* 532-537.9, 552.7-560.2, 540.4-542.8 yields 0.014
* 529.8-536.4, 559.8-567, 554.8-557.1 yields -0.066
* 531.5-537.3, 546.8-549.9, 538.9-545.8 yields -0.494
